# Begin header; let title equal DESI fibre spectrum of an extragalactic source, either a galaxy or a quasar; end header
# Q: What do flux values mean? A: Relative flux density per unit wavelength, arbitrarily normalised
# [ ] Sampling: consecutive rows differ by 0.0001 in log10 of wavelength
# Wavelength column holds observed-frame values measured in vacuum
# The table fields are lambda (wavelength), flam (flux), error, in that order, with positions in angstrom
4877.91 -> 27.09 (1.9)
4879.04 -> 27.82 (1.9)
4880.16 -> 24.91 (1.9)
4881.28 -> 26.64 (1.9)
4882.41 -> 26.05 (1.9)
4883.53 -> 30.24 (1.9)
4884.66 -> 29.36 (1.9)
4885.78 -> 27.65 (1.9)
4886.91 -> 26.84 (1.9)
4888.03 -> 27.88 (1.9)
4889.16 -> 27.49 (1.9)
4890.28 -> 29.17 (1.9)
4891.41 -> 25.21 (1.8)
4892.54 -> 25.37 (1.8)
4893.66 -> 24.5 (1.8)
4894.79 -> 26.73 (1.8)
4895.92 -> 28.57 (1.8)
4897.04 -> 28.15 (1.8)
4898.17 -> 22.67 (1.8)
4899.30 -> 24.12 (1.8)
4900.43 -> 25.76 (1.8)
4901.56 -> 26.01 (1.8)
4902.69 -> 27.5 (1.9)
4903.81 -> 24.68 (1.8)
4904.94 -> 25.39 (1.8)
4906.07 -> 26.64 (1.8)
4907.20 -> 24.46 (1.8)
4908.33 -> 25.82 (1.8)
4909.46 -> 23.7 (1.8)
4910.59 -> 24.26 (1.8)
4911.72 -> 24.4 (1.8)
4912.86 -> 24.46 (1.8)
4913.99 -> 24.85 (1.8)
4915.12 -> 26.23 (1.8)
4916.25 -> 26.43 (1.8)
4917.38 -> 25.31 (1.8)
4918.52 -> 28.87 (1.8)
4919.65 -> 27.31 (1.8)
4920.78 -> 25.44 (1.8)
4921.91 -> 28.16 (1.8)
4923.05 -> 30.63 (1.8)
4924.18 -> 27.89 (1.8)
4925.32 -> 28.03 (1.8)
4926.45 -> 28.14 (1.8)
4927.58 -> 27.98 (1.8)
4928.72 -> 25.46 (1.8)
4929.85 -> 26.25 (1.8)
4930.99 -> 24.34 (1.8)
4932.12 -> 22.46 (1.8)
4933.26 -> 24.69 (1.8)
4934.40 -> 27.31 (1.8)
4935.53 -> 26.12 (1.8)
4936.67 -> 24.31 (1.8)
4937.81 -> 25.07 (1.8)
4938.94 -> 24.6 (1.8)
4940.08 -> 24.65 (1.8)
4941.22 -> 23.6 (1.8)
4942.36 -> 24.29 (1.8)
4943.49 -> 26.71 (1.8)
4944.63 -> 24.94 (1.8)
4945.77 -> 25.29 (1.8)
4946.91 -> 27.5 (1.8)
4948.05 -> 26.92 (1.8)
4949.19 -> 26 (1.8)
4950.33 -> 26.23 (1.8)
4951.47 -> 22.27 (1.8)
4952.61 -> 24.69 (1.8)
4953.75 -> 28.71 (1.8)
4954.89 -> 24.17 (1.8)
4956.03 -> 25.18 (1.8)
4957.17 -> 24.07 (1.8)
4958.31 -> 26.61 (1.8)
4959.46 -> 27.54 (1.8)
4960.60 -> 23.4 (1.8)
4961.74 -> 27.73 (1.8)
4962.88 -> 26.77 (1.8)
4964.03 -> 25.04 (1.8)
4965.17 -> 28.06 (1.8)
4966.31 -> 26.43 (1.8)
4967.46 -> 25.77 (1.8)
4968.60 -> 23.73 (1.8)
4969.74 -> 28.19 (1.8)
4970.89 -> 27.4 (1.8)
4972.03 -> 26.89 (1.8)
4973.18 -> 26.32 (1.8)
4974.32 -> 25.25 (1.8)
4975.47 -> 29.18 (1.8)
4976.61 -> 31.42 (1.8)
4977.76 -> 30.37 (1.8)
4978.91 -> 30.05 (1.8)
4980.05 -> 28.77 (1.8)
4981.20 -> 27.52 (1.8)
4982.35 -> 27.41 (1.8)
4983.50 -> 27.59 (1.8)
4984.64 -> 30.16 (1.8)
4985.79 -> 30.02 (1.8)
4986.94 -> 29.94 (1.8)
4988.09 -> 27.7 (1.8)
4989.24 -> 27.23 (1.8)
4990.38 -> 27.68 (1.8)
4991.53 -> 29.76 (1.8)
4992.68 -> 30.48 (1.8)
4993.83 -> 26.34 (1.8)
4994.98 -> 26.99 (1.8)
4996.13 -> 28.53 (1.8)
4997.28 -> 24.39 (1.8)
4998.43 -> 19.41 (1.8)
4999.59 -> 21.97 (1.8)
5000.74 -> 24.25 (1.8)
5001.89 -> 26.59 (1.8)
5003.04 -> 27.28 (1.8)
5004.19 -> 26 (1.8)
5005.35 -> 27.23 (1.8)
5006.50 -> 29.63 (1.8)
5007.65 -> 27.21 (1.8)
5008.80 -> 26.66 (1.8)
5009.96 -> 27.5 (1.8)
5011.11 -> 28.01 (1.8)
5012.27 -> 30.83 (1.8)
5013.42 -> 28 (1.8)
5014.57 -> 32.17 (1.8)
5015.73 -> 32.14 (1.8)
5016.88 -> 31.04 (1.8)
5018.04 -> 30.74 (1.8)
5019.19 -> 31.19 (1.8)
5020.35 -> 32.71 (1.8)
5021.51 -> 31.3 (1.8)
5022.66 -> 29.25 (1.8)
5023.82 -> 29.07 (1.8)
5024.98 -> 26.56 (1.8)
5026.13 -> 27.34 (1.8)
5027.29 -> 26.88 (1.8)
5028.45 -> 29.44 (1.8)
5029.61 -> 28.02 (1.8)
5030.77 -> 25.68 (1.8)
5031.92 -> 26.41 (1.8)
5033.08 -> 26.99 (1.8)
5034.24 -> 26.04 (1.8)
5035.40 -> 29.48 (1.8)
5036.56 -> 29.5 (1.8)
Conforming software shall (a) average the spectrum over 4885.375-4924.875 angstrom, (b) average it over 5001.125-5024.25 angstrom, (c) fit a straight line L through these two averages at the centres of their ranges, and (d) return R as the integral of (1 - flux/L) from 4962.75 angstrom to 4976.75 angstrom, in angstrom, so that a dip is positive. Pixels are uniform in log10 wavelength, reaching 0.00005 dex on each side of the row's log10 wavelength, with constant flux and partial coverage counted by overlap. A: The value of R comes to 0.6 angstrom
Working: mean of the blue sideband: 26.2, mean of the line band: 26.8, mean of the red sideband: 29.2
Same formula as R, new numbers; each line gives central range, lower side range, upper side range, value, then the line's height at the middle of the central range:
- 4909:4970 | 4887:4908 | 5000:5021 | 2.8 angstrom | 27.1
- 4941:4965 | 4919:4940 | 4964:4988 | 1.3 angstrom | 27.1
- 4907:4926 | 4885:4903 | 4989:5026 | 0.4 angstrom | 26.8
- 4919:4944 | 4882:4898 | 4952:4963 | 0.3 angstrom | 26.4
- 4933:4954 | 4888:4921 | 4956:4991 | 1.0 angstrom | 26.8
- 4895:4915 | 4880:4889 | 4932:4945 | 0.9 angstrom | 26.6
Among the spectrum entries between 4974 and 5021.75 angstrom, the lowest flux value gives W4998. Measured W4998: 19.41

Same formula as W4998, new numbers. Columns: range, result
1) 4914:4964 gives 22.27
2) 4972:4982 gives 25.25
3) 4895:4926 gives 22.67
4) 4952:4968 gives 23.4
